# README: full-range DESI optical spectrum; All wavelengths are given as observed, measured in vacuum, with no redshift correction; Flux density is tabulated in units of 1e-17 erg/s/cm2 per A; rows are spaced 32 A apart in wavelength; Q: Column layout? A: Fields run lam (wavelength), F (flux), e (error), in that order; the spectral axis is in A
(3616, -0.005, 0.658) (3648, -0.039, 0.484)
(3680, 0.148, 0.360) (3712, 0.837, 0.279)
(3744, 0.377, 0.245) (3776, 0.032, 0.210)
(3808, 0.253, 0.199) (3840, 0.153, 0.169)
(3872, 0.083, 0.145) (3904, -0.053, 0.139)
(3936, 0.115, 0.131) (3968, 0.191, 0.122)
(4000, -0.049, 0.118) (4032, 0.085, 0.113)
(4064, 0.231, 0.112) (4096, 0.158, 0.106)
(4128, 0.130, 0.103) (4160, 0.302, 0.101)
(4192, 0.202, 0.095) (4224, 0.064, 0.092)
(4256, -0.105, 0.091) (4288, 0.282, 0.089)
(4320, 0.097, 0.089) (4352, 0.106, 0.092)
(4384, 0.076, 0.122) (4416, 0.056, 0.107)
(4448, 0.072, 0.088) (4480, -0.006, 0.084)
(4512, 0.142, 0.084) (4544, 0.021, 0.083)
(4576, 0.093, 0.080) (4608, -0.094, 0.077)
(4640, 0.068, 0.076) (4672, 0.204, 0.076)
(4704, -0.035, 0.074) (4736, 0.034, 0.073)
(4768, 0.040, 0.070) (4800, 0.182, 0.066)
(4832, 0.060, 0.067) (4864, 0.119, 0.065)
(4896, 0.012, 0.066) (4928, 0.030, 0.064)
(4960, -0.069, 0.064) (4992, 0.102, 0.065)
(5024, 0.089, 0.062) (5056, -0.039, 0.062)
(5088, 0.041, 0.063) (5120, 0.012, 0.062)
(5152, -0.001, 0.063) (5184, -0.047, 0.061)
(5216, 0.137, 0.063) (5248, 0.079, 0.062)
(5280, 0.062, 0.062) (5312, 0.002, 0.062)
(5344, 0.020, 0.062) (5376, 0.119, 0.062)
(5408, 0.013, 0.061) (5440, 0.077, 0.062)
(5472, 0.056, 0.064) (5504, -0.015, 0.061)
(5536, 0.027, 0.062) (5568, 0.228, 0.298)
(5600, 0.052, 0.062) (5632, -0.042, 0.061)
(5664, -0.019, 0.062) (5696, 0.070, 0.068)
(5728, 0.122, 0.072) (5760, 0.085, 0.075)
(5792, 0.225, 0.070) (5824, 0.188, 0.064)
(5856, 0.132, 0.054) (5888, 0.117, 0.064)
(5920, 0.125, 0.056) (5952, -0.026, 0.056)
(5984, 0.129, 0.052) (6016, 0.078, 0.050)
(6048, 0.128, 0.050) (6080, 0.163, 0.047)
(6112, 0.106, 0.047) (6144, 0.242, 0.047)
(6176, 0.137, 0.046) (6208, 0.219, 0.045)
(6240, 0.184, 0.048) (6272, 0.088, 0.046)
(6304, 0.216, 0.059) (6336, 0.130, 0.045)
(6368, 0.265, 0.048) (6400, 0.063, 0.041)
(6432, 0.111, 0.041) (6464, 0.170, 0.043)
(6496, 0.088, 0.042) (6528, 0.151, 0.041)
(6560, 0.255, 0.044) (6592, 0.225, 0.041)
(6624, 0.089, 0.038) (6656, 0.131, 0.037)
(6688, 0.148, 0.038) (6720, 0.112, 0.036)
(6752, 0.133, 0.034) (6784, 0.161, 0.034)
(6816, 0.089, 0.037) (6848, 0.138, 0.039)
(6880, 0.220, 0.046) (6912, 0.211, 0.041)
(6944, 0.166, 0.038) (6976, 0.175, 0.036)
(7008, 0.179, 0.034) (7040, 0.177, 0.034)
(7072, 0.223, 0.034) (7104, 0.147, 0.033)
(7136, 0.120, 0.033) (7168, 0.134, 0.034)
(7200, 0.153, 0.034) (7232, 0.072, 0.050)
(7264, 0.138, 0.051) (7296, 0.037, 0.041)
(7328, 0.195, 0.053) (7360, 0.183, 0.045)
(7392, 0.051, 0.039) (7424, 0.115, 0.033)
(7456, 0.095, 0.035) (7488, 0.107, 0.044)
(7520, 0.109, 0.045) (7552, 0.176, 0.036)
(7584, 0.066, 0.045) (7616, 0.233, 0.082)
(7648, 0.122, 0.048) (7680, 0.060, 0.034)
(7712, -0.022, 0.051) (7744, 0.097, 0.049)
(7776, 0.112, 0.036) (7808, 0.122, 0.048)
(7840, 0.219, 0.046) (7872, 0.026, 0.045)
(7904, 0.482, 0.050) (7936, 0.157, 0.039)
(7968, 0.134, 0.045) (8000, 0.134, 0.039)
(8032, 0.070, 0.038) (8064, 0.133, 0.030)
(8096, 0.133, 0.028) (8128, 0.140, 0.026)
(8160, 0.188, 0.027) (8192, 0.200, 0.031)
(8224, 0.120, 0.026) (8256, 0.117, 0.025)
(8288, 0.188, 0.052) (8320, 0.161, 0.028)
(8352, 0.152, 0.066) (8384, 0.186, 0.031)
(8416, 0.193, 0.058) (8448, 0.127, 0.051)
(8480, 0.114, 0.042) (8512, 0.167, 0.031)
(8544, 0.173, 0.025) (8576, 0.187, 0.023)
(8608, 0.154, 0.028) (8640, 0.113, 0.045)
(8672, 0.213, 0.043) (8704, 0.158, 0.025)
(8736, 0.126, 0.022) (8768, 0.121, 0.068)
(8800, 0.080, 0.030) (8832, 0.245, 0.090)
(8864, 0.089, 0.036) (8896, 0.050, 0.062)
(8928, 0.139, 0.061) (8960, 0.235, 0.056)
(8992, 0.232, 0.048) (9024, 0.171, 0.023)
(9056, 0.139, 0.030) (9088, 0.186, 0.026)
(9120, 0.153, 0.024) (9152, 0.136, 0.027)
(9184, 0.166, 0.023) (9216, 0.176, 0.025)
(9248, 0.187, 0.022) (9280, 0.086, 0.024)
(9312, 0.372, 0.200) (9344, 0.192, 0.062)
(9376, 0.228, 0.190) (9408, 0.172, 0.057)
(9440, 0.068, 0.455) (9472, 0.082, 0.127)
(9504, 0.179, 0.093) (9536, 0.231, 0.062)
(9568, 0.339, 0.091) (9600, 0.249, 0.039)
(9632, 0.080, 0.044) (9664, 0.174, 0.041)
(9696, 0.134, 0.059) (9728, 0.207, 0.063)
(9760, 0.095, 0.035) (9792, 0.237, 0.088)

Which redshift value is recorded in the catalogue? 1.12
